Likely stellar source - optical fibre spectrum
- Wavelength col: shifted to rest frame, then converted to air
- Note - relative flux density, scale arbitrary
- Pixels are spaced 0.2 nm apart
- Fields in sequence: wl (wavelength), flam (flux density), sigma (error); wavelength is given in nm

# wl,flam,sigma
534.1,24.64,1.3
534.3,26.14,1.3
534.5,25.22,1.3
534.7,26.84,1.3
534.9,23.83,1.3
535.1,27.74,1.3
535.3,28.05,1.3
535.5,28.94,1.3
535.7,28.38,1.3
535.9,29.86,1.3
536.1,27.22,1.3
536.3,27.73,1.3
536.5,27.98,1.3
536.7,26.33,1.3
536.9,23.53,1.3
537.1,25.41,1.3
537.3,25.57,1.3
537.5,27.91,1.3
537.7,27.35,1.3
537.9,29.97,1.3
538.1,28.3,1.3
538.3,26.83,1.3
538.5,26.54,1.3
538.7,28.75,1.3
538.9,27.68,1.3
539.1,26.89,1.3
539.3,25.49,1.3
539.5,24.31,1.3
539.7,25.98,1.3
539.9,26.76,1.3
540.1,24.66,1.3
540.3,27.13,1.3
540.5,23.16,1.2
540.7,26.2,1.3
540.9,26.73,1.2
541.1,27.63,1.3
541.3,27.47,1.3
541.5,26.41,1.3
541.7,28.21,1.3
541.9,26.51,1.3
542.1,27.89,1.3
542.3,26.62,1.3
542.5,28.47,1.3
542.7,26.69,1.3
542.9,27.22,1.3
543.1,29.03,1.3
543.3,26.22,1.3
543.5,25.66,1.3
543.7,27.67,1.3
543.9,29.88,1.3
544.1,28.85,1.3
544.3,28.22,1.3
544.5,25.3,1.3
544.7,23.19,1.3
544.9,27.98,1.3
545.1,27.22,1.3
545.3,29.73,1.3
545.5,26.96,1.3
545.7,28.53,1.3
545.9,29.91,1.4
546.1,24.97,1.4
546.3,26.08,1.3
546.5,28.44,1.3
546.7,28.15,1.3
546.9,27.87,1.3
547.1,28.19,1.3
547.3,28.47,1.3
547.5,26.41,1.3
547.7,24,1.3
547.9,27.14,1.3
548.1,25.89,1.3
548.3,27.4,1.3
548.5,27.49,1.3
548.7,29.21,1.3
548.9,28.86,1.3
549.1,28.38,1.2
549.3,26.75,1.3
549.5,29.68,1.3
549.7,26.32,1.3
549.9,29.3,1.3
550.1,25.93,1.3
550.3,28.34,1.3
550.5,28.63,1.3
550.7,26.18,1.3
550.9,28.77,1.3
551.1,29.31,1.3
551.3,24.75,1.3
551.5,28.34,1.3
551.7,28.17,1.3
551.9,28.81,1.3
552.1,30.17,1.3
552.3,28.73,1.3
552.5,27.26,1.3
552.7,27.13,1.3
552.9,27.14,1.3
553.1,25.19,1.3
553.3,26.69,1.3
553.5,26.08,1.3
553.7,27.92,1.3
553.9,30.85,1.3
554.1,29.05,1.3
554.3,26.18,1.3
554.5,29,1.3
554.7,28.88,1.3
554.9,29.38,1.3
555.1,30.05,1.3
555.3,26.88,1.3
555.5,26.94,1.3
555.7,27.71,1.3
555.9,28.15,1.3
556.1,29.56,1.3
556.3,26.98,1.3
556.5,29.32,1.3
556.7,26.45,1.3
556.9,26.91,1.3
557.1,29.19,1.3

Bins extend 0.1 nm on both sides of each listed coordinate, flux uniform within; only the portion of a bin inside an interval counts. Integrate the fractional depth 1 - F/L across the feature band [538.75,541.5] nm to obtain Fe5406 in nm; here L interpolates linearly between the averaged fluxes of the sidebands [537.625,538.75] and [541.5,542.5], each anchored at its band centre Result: 0.14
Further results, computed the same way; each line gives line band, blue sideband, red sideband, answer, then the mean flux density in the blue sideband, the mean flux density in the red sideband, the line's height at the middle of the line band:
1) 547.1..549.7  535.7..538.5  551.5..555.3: 0.04 nm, 27.2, 28.1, 27.9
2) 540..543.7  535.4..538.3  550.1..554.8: 0.10 nm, 27.4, 27.9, 27.6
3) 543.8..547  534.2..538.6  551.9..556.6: 0.00 nm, 27.1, 28.1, 27.6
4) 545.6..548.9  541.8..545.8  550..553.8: 0.00 nm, 27.4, 27.6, 27.5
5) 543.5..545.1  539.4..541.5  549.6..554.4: -0.04 nm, 26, 27.7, 26.6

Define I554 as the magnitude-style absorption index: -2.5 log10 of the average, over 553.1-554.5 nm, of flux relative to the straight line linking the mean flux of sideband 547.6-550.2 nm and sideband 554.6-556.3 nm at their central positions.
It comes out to 0.02 mag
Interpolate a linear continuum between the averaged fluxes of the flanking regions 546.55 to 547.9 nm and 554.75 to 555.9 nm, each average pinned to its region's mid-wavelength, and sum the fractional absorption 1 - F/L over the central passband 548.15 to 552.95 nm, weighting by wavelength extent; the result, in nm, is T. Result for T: -0.05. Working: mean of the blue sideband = 27.2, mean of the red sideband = 28.2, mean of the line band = 27.9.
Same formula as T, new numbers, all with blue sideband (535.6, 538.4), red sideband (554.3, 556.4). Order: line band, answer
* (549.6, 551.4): 0.03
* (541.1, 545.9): 0.03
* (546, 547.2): 0.02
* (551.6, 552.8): -0.01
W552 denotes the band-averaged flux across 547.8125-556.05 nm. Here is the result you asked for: 27.9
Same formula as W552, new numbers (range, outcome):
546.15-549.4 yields 27.4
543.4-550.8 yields 27.5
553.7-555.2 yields 29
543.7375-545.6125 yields 27.5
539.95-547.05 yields 27.2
